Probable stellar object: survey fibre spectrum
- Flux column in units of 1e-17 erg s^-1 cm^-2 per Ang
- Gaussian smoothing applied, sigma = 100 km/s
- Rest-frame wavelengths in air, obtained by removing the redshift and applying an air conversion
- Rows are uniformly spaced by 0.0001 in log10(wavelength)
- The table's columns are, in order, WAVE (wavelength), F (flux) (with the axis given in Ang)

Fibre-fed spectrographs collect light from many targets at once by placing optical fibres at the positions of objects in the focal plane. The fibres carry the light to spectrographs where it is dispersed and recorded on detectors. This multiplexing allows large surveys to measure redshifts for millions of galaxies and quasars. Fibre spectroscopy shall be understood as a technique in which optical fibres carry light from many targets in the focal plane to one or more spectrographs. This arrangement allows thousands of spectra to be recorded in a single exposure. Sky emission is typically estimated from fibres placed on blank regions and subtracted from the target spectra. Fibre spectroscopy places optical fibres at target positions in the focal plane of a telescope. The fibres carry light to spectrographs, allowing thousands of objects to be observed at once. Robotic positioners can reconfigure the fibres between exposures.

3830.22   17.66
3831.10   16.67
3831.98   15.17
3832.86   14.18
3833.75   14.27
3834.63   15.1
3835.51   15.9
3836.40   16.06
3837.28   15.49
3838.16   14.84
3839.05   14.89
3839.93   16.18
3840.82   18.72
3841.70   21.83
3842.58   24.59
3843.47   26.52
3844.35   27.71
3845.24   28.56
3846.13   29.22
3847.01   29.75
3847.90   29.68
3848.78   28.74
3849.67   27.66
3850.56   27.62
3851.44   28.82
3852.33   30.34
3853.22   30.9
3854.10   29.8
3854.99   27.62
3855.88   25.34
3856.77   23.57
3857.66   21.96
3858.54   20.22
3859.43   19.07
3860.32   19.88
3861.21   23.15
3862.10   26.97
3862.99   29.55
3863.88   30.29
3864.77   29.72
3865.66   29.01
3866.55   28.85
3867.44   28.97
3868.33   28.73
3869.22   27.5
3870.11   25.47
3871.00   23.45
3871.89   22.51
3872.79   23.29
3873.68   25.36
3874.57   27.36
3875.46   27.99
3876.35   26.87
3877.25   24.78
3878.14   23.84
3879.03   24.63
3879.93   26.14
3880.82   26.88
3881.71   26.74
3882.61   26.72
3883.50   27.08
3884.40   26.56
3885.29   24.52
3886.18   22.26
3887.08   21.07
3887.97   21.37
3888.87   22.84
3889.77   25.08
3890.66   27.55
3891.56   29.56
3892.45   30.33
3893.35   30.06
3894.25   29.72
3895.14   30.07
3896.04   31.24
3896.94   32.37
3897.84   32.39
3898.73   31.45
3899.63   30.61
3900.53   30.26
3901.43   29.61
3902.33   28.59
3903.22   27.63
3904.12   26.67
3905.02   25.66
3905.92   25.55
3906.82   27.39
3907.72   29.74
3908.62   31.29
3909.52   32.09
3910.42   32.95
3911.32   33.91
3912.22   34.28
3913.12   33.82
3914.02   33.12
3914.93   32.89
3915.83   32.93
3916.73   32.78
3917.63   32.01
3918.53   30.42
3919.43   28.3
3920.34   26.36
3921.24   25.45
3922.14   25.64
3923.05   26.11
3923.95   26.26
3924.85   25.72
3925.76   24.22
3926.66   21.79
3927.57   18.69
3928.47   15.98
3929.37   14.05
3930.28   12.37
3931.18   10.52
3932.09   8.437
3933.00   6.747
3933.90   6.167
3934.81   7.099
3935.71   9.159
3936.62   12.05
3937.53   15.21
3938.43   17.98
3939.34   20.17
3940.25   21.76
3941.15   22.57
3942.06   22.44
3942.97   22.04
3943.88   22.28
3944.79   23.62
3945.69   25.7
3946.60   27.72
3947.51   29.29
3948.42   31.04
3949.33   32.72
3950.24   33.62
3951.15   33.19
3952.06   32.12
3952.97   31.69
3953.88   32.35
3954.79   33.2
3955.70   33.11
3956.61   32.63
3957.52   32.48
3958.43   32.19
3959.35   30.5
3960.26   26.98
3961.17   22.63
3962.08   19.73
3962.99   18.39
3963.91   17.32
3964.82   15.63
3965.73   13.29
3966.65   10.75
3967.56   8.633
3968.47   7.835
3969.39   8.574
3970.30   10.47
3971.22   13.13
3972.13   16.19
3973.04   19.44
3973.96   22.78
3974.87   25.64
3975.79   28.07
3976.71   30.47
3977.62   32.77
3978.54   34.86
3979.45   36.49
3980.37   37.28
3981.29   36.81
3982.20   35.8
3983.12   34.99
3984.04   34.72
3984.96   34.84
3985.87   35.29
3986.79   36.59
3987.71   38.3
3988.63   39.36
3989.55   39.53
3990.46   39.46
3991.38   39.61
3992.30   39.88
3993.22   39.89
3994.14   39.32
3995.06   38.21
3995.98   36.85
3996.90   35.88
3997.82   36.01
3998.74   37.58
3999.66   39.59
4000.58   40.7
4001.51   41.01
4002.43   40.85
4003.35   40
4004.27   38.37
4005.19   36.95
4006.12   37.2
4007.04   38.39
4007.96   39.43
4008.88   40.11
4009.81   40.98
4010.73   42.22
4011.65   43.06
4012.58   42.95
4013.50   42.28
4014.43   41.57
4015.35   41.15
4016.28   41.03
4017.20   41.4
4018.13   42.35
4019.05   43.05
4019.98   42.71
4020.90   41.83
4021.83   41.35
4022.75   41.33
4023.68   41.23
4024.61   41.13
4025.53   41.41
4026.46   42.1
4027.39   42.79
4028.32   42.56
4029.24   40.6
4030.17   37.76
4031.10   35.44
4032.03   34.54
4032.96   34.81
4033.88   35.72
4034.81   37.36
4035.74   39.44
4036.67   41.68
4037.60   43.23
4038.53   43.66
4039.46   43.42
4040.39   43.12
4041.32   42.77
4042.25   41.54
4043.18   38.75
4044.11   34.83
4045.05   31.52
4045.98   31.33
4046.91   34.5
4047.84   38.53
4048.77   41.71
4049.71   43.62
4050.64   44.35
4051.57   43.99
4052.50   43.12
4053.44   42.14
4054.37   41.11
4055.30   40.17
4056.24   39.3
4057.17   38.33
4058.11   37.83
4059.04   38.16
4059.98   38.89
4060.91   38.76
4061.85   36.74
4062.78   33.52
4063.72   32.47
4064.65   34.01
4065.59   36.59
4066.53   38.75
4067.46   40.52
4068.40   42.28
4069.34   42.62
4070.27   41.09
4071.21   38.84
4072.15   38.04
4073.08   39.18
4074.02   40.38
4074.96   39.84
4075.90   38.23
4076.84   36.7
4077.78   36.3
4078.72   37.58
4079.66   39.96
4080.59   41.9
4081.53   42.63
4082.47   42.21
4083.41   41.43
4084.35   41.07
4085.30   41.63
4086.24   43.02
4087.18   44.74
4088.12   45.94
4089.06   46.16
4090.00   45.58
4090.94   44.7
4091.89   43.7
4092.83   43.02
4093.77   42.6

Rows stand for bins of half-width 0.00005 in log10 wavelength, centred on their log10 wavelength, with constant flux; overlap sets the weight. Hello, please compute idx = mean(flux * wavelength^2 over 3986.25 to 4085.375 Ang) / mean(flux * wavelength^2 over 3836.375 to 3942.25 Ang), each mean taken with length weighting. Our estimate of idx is 1.70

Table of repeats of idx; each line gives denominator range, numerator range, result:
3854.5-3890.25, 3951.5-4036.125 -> 1.43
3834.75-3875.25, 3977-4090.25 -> 1.74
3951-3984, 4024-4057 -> 1.63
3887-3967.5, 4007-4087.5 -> 1.68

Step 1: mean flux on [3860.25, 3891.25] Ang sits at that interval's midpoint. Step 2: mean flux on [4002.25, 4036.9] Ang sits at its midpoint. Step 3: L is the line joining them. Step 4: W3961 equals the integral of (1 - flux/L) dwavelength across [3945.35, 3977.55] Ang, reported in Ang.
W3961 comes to 9.54 Ang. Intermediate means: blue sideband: 25.9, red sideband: 40.2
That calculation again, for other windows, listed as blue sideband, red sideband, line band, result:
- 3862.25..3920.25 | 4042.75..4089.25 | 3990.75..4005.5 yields -1.5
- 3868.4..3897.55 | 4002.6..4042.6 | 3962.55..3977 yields 7.7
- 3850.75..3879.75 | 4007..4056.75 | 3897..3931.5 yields 3.1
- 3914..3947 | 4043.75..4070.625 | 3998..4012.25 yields -3.8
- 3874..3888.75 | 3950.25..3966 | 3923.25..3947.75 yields 7.8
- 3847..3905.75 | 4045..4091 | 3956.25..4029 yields 2.6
